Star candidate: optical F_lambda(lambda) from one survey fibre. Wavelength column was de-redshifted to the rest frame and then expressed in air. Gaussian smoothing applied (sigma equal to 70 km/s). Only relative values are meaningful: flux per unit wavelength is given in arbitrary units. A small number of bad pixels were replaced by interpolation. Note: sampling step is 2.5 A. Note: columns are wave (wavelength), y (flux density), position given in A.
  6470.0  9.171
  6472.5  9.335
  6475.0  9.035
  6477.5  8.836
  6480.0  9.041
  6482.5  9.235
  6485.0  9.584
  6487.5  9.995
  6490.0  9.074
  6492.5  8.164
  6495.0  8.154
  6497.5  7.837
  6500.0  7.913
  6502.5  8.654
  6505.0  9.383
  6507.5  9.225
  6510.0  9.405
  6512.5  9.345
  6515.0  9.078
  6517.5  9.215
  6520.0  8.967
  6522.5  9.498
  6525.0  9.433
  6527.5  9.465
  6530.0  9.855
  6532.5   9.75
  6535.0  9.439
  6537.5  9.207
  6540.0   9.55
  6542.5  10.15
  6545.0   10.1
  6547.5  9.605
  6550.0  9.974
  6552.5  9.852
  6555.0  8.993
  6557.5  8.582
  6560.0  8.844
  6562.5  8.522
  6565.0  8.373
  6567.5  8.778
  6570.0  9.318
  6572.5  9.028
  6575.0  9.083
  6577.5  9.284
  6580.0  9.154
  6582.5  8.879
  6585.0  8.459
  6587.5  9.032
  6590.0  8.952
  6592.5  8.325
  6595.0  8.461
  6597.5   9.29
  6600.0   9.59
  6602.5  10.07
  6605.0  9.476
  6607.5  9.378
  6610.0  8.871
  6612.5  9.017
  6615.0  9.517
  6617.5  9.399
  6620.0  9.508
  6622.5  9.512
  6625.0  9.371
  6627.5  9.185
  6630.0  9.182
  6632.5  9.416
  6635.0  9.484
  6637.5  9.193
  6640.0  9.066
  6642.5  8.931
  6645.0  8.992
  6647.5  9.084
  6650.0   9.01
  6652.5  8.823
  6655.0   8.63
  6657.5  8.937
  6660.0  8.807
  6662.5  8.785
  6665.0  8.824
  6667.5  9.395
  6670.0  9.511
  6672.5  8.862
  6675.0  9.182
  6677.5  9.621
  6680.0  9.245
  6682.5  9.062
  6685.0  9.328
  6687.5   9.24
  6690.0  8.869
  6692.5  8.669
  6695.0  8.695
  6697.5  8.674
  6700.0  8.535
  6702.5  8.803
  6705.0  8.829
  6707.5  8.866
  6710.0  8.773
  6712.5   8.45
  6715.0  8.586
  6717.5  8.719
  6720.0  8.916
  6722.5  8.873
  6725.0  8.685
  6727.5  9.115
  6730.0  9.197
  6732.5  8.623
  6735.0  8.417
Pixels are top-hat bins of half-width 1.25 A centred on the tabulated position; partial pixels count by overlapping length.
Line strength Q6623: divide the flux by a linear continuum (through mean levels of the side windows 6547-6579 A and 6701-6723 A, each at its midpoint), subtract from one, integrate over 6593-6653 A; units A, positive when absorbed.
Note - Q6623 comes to -1.9 A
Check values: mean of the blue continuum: 9.08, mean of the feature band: 9.24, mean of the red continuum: 8.75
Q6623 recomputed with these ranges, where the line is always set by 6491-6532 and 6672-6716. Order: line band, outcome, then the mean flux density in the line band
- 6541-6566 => -0.95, 9.31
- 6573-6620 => -0.96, 9.13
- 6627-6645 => -0.53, 9.19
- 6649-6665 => 0.17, 8.83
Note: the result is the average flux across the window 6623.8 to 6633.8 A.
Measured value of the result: 9.29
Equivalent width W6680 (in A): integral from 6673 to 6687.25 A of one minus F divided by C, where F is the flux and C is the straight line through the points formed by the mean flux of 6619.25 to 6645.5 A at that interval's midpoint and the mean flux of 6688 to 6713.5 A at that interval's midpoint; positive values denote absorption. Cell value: -0.6 A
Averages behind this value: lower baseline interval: 9.26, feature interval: 9.26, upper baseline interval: 8.73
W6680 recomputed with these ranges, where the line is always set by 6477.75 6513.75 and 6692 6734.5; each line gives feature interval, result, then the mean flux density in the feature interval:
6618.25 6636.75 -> -1.2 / 9.38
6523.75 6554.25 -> -2.7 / 9.69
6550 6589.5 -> -0.5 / 8.98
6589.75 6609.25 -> -0.8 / 9.2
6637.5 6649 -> -0.3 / 9.04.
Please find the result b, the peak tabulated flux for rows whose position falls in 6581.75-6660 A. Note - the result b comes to 10.07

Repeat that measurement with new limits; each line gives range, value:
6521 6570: 10.15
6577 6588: 9.284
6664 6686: 9.621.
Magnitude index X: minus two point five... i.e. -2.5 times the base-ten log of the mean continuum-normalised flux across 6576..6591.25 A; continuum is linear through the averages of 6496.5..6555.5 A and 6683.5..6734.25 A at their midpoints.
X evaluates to 0.03 mag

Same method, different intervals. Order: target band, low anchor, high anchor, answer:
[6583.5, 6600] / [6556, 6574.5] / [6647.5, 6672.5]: 0.00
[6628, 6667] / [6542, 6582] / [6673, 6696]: 0.01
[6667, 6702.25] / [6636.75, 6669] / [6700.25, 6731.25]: -0.02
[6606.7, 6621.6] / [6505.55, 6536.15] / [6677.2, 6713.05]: -0.02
